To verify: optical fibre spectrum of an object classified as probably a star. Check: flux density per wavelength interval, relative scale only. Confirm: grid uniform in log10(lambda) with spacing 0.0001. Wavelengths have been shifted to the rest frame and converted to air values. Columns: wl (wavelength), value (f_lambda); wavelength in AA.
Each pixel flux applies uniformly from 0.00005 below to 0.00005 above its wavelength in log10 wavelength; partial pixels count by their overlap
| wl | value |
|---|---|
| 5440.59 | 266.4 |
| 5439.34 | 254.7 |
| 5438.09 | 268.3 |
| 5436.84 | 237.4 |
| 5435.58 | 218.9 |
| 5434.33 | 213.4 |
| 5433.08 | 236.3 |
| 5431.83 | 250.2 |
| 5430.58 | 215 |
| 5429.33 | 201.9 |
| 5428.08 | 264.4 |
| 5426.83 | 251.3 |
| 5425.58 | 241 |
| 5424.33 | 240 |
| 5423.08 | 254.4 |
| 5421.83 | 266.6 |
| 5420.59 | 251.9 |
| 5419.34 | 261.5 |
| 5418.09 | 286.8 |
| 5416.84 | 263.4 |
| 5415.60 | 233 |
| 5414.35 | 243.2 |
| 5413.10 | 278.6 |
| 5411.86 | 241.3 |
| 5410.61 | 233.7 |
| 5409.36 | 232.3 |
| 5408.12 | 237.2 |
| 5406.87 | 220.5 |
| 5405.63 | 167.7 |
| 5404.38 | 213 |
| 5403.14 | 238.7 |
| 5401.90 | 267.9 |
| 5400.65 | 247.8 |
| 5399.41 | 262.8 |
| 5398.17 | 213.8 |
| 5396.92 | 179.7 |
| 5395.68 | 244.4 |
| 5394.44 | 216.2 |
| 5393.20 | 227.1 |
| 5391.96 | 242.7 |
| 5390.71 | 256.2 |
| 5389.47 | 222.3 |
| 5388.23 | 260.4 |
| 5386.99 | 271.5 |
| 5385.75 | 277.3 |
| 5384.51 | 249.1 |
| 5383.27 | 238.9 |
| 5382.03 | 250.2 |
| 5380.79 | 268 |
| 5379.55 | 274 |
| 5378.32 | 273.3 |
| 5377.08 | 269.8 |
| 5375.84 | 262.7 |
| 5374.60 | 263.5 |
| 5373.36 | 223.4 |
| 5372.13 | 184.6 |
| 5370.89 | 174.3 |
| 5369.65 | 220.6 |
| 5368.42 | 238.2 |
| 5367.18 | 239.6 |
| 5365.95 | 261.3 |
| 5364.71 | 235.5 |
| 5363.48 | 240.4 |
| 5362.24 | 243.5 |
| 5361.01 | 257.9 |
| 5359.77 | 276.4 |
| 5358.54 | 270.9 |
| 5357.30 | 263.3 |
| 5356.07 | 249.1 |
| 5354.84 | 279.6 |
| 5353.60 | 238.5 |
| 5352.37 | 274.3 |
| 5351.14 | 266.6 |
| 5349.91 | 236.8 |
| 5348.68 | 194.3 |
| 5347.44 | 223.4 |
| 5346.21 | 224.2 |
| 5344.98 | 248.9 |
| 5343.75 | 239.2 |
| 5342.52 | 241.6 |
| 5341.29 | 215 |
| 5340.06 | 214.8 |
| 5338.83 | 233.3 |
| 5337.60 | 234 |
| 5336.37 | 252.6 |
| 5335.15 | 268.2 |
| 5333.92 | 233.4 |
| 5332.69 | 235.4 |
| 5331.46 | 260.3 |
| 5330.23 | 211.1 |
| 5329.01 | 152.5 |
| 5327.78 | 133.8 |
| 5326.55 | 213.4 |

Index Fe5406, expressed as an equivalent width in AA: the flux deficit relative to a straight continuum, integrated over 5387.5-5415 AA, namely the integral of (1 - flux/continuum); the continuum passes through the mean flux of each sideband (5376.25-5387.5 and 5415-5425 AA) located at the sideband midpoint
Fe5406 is 2.8 AA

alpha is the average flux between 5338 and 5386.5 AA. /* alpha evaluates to 245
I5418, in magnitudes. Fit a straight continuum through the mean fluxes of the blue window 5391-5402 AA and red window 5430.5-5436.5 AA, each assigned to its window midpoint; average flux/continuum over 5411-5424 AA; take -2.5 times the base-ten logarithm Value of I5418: -0.12 mag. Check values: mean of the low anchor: 233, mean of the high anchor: 228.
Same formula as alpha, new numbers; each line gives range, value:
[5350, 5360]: 263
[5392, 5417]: 233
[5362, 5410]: 239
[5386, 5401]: 238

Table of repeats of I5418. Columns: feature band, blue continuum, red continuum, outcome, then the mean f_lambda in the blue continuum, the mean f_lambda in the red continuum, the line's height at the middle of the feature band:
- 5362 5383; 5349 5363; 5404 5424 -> 0.05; 258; 243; 254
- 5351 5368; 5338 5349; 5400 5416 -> -0.12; 227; 235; 229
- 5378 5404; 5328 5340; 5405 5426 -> -0.03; 227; 244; 239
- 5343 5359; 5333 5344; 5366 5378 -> -0.05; 237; 233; 235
